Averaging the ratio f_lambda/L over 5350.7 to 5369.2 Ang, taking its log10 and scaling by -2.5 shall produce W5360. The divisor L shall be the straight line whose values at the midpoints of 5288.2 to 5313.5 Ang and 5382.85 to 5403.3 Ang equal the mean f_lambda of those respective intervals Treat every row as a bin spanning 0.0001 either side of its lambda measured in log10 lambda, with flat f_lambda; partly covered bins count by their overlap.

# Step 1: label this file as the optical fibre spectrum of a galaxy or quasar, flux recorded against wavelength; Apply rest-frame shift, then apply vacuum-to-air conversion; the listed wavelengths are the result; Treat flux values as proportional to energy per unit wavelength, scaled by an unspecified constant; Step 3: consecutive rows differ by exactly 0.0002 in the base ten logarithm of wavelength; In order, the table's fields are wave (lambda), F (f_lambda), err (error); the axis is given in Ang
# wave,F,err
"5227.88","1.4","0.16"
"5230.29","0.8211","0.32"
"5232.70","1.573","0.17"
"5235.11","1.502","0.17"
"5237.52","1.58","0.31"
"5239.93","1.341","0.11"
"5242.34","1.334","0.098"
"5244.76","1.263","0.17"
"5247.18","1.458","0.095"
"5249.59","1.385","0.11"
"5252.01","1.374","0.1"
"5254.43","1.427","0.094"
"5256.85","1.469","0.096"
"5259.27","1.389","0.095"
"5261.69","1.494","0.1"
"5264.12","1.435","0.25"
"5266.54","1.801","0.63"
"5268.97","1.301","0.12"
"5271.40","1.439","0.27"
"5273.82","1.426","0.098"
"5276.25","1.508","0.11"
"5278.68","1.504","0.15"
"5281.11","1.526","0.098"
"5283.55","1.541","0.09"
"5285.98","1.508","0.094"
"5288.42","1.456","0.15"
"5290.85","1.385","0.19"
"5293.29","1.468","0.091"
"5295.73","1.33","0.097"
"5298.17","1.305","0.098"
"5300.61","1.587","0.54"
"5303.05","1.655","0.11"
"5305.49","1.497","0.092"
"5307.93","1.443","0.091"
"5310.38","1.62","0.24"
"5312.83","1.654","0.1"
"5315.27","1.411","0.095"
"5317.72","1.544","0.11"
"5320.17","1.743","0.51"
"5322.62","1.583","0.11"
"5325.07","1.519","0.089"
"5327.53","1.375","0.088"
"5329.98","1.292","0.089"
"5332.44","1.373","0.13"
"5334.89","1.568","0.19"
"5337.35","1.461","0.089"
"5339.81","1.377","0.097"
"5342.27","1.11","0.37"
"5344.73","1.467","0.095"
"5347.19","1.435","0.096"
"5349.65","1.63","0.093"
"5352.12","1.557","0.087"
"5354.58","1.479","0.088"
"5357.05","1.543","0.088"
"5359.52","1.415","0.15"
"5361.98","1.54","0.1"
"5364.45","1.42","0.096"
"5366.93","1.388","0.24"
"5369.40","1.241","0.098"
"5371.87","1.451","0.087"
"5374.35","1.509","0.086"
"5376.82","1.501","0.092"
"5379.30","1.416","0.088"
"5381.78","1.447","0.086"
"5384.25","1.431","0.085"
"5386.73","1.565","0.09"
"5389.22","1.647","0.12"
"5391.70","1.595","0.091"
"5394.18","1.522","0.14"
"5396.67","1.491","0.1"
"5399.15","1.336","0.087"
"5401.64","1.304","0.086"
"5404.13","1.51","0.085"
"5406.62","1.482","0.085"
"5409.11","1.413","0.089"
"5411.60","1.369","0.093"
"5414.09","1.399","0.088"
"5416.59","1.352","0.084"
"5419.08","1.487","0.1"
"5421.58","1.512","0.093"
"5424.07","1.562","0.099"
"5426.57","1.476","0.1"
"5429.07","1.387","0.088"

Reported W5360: 0.02 mag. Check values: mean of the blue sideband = 1.49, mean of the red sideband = 1.49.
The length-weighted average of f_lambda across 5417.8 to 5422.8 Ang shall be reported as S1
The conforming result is 1.5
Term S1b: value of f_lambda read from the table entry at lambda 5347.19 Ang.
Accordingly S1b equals 1.435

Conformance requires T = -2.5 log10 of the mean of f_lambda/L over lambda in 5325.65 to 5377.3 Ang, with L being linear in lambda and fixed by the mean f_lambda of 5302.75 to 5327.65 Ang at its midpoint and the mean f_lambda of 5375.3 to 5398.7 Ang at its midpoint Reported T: 0.07 mag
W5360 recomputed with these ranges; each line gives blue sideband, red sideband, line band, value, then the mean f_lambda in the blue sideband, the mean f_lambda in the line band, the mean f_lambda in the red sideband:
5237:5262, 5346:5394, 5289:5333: -0.033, 1.4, 1.49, 1.49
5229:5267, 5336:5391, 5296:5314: -0.069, 1.41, 1.53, 1.46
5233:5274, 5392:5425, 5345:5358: -0.059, 1.44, 1.52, 1.44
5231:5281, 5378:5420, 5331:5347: 0.044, 1.45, 1.39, 1.46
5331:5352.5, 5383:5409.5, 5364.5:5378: 0.033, 1.44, 1.42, 1.48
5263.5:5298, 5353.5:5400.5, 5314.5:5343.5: 0.017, 1.47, 1.45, 1.47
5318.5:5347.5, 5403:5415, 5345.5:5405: -0.026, 1.44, 1.47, 1.44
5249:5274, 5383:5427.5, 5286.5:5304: 0.001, 1.45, 1.45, 1.47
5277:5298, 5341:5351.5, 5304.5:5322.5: -0.088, 1.46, 1.56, 1.42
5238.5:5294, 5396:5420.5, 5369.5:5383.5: -0.020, 1.45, 1.45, 1.41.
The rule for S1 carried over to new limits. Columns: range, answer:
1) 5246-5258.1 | 1.42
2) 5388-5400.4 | 1.52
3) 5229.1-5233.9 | 1.2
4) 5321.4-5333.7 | 1.43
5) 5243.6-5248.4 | 1.36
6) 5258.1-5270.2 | 1.48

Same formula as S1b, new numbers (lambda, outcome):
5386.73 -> 1.565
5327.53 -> 1.375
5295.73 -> 1.33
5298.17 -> 1.305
